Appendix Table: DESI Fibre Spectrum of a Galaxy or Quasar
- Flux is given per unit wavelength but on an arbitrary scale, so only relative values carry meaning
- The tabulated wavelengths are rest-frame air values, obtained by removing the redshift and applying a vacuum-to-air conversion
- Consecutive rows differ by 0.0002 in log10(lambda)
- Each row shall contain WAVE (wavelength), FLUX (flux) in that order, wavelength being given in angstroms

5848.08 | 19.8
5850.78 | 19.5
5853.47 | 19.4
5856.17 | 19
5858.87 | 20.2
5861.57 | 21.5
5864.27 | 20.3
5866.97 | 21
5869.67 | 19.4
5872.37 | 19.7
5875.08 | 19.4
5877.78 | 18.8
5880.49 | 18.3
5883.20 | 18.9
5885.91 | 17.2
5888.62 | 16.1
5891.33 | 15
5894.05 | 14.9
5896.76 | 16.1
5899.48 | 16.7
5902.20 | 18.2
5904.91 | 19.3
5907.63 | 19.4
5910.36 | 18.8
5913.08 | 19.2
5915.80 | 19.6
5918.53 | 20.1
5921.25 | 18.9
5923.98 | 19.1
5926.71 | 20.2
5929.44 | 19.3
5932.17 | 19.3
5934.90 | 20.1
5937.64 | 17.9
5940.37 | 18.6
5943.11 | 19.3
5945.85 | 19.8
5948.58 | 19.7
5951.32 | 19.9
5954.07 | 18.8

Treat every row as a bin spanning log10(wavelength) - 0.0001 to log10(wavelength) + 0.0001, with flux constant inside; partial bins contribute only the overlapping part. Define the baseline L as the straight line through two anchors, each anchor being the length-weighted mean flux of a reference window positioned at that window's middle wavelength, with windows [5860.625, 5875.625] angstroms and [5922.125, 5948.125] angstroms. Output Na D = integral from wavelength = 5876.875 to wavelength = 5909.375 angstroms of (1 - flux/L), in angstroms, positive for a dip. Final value 4.0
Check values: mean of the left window 20.2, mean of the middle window 17.4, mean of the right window 19.3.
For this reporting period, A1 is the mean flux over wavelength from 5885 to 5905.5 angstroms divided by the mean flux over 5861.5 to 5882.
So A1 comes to 0.8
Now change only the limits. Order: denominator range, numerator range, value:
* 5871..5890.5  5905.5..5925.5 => 1.06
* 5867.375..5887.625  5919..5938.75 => 1.02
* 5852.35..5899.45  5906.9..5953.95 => 1.05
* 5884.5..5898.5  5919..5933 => 1.22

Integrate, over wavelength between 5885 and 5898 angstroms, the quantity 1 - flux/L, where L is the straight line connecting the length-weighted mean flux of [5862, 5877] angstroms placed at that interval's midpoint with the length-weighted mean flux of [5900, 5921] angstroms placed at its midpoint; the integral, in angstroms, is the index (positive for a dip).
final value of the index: 2.5 angstroms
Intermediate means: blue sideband 20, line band 15.8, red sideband 19.1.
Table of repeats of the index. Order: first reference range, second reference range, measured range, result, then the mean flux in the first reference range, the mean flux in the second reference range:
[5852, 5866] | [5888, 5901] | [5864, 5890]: -1.35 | 20.1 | 15.8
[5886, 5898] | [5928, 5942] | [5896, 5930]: -3.02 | 15.7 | 19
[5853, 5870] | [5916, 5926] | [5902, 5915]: 0.35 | 20.2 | 19.4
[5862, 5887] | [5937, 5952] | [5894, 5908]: 1.28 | 19.3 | 19.2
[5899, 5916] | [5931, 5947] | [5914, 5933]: -0.52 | 18.8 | 19.2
